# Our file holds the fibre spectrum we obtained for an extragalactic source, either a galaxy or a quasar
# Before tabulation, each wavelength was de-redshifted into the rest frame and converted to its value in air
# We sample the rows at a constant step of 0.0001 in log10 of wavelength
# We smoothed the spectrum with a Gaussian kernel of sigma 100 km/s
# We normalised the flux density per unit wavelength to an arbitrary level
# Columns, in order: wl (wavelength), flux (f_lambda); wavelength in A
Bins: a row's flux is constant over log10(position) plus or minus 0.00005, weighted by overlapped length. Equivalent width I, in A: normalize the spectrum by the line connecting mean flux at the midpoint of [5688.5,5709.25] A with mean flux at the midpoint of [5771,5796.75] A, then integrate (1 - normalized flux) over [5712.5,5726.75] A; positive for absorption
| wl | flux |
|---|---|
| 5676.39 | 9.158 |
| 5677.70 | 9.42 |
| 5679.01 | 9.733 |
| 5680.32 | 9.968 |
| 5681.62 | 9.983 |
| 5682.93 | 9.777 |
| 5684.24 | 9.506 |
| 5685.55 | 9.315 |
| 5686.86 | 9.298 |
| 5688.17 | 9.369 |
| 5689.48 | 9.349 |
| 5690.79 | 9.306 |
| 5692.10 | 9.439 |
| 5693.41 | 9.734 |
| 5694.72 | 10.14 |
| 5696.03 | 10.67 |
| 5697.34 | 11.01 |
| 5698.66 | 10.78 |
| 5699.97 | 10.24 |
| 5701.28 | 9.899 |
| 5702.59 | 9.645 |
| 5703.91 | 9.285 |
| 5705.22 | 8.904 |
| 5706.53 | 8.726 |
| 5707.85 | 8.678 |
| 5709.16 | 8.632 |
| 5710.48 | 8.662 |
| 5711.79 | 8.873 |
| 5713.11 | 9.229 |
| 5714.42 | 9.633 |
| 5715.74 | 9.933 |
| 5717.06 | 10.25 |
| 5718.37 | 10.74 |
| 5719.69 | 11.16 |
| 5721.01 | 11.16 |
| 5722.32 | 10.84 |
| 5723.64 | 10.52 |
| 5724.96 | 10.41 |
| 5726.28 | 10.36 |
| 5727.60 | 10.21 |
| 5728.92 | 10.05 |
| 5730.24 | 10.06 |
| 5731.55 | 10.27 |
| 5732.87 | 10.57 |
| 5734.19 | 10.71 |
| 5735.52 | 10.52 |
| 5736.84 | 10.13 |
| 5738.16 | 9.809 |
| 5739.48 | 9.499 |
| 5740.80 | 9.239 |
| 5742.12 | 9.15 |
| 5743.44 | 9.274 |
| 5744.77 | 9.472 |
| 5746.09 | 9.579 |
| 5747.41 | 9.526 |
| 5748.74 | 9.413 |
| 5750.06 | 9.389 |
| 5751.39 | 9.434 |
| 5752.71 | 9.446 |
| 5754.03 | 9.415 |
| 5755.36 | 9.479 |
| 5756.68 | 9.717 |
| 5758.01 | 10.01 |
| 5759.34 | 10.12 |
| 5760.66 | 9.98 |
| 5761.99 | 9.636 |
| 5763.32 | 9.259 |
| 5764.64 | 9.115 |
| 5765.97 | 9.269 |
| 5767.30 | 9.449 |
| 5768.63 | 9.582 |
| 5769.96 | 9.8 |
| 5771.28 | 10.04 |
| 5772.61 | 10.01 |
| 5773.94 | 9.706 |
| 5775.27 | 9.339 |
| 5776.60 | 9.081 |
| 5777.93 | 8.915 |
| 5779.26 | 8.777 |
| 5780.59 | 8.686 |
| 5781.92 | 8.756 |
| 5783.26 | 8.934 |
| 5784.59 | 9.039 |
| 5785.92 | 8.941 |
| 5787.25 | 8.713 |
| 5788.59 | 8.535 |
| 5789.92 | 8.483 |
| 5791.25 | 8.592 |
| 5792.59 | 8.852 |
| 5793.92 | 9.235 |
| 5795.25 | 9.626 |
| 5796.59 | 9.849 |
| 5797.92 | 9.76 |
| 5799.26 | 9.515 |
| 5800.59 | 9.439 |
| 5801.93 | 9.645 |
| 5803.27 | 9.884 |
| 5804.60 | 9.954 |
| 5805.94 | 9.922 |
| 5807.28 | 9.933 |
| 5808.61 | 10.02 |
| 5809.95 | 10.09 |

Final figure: -1.29 A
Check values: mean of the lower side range 9.68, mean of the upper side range 9.07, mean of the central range 10.4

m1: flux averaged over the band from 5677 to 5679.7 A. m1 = 9.55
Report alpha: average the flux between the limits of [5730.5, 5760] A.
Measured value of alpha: 9.74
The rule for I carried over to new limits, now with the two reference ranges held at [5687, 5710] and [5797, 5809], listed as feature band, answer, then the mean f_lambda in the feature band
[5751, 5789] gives 1.5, 9.36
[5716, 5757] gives -1.3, 10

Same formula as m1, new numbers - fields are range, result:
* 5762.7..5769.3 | 9.33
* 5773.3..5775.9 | 9.52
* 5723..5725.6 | 10.5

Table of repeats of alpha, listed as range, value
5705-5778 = 9.73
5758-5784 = 9.41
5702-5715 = 9.02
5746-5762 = 9.63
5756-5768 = 9.61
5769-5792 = 9.08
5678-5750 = 9.82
